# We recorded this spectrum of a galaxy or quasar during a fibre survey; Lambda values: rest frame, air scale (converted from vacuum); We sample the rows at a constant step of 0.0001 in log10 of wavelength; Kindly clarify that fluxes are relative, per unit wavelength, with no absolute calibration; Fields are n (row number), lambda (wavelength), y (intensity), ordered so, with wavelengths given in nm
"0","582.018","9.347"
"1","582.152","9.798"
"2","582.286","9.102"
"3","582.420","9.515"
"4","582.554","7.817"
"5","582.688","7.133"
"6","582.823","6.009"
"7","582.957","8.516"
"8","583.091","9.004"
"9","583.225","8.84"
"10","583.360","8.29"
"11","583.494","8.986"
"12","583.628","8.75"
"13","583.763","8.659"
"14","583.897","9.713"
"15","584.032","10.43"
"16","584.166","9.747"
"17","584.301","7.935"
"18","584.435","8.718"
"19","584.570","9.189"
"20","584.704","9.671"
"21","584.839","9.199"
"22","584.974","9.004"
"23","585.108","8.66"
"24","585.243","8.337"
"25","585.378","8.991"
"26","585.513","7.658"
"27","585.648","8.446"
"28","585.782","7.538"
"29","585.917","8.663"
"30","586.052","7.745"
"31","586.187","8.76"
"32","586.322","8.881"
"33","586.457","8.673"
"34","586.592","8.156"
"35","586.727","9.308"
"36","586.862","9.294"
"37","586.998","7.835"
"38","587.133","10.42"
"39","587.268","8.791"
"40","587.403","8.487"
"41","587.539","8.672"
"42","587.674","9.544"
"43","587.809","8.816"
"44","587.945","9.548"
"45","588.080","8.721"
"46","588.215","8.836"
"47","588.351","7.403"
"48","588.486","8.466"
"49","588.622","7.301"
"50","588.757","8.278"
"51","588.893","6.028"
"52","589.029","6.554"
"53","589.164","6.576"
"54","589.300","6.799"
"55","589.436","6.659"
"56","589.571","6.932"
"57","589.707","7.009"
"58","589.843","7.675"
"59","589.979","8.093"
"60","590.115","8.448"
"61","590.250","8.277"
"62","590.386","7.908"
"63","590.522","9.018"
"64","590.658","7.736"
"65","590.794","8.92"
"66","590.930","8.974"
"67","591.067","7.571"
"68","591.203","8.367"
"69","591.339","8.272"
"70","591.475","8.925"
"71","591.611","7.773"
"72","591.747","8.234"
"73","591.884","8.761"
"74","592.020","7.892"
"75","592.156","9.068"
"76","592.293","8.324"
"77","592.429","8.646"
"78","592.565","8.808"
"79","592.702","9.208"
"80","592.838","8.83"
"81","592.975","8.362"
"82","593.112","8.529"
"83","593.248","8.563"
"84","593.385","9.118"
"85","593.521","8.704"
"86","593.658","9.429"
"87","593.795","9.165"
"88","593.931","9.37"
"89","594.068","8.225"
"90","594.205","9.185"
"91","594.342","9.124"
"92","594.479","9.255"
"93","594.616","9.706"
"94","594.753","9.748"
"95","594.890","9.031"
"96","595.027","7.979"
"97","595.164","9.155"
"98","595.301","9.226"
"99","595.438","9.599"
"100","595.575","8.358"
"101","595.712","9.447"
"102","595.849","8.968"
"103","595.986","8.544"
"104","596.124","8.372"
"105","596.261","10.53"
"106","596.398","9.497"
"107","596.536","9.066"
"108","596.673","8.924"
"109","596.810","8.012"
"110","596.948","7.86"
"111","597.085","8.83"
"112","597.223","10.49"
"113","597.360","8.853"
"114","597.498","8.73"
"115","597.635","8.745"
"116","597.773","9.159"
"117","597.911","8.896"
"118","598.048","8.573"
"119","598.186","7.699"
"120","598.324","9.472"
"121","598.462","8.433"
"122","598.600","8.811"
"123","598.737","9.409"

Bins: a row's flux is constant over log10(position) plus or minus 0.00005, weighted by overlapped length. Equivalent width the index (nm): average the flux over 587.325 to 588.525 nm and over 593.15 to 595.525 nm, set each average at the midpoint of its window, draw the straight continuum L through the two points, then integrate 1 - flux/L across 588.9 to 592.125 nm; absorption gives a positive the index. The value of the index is 0.37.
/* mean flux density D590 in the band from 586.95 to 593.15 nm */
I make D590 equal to 8.22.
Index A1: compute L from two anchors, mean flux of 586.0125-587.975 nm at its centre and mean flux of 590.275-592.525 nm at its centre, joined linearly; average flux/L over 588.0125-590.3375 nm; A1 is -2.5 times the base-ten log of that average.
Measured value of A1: 0.15 mag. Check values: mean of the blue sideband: 8.86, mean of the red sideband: 8.4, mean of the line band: 7.54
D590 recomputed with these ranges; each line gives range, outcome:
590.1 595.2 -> 8.7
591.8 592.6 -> 8.57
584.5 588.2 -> 8.78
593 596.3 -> 9.03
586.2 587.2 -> 8.92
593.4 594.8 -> 9.18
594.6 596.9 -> 9.04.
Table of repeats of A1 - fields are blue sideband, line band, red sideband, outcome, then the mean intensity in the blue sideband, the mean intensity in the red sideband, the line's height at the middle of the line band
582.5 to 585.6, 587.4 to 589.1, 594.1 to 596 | 0.08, 8.66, 9.09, 8.83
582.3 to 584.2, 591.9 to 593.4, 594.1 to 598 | 0.03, 8.67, 9.04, 8.94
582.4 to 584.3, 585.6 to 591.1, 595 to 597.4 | 0.07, 8.62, 9.01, 8.77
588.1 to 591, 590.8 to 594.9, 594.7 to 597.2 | -0.05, 7.73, 8.98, 8.37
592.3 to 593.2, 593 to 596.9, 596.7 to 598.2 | -0.04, 8.7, 8.76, 8.73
